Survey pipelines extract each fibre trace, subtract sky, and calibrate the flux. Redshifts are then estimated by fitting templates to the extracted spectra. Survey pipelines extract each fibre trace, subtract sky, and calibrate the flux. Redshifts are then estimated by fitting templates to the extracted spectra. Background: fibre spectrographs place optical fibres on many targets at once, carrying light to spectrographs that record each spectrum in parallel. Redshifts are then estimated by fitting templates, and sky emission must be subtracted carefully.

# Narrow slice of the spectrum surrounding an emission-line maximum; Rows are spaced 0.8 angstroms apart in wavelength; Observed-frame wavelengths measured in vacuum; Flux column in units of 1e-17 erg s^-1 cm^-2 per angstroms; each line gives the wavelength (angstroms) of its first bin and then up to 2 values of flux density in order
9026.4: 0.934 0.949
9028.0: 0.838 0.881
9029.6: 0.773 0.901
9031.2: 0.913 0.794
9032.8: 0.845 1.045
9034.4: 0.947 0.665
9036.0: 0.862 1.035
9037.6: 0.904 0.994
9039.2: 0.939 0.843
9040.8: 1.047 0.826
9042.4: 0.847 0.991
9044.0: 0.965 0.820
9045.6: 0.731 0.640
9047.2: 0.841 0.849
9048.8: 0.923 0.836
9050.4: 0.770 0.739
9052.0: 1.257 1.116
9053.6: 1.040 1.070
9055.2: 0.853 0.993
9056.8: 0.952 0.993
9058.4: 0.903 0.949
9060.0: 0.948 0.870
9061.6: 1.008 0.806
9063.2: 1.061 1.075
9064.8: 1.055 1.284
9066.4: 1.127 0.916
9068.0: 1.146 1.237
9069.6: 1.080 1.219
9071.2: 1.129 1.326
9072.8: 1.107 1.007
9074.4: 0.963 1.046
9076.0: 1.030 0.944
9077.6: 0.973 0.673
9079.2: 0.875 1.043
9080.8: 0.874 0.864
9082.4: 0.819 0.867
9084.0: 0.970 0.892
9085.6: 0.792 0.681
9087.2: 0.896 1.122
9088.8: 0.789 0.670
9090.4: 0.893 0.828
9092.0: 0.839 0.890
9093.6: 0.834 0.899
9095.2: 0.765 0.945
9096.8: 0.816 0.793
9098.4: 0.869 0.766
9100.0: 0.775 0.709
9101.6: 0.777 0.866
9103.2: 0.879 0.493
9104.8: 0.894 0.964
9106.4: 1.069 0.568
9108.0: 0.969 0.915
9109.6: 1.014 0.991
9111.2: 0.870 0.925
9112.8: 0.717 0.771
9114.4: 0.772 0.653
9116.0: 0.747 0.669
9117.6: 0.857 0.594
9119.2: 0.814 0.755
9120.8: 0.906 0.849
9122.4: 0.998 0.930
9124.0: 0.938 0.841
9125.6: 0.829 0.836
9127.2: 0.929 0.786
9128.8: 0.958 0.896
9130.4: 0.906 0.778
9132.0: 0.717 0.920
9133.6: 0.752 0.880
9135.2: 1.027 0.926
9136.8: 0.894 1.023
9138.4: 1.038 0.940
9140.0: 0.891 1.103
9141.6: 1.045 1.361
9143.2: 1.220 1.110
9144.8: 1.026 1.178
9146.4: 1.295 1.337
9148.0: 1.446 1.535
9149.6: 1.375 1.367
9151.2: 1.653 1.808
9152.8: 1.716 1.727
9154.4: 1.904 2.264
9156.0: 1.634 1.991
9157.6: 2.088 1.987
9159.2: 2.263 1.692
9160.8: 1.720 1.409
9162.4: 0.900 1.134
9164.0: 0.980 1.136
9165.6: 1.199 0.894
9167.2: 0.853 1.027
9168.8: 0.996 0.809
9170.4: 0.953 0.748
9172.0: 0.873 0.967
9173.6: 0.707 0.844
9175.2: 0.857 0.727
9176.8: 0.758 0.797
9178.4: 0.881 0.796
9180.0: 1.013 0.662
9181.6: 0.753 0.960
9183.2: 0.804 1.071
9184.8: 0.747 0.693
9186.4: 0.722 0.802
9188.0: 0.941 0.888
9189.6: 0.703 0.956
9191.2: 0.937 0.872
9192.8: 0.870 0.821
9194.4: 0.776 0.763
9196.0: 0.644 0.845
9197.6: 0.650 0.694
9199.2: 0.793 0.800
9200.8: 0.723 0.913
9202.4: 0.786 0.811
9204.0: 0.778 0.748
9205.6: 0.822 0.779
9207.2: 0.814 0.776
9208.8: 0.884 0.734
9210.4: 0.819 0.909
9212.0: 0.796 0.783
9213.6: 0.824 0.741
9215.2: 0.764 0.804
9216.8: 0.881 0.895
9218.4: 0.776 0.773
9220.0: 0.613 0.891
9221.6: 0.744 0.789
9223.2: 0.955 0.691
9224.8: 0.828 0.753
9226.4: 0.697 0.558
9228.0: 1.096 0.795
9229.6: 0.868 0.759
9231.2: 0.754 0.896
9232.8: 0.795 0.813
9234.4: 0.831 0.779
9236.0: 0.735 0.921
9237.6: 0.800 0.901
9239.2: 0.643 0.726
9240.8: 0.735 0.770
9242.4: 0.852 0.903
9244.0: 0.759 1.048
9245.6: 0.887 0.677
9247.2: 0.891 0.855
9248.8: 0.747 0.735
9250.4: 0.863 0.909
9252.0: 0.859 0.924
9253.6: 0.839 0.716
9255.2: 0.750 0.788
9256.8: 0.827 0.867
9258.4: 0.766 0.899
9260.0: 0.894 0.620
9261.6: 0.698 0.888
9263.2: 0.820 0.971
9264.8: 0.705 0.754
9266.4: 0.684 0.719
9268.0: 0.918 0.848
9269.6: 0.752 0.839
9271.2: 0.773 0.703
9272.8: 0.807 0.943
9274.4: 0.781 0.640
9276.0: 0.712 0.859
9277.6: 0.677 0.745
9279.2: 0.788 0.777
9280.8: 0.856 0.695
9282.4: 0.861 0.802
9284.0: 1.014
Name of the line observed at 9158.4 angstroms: [O III]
